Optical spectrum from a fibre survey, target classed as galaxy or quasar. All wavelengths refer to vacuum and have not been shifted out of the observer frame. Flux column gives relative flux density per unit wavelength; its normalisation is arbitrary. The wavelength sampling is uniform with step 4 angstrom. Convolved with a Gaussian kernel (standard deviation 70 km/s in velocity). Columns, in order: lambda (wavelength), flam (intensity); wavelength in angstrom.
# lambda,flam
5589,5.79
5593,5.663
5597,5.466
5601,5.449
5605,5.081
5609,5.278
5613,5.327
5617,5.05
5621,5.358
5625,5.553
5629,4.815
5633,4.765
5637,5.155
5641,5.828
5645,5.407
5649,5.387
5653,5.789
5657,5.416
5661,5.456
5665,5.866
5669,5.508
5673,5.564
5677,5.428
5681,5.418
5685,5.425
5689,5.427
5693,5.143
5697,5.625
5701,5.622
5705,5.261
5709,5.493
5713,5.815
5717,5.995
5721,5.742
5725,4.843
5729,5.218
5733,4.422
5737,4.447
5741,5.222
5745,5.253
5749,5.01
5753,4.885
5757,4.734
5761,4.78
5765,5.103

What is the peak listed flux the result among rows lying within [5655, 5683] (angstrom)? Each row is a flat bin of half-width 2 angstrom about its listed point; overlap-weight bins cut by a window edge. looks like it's 5.866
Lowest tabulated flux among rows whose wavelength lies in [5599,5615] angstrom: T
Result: 5.081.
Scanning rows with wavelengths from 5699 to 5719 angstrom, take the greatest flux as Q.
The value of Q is 5.995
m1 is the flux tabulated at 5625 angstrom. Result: 5.553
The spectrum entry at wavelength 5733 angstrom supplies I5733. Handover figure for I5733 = 4.422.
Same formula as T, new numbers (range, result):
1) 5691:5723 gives 5.143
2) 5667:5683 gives 5.418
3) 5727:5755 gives 4.422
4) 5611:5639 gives 4.765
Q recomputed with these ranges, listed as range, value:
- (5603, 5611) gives 5.278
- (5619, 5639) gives 5.553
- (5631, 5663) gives 5.828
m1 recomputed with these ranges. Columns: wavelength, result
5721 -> 5.742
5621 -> 5.358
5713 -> 5.815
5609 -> 5.278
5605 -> 5.081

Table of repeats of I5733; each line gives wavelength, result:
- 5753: 4.885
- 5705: 5.261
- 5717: 5.995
